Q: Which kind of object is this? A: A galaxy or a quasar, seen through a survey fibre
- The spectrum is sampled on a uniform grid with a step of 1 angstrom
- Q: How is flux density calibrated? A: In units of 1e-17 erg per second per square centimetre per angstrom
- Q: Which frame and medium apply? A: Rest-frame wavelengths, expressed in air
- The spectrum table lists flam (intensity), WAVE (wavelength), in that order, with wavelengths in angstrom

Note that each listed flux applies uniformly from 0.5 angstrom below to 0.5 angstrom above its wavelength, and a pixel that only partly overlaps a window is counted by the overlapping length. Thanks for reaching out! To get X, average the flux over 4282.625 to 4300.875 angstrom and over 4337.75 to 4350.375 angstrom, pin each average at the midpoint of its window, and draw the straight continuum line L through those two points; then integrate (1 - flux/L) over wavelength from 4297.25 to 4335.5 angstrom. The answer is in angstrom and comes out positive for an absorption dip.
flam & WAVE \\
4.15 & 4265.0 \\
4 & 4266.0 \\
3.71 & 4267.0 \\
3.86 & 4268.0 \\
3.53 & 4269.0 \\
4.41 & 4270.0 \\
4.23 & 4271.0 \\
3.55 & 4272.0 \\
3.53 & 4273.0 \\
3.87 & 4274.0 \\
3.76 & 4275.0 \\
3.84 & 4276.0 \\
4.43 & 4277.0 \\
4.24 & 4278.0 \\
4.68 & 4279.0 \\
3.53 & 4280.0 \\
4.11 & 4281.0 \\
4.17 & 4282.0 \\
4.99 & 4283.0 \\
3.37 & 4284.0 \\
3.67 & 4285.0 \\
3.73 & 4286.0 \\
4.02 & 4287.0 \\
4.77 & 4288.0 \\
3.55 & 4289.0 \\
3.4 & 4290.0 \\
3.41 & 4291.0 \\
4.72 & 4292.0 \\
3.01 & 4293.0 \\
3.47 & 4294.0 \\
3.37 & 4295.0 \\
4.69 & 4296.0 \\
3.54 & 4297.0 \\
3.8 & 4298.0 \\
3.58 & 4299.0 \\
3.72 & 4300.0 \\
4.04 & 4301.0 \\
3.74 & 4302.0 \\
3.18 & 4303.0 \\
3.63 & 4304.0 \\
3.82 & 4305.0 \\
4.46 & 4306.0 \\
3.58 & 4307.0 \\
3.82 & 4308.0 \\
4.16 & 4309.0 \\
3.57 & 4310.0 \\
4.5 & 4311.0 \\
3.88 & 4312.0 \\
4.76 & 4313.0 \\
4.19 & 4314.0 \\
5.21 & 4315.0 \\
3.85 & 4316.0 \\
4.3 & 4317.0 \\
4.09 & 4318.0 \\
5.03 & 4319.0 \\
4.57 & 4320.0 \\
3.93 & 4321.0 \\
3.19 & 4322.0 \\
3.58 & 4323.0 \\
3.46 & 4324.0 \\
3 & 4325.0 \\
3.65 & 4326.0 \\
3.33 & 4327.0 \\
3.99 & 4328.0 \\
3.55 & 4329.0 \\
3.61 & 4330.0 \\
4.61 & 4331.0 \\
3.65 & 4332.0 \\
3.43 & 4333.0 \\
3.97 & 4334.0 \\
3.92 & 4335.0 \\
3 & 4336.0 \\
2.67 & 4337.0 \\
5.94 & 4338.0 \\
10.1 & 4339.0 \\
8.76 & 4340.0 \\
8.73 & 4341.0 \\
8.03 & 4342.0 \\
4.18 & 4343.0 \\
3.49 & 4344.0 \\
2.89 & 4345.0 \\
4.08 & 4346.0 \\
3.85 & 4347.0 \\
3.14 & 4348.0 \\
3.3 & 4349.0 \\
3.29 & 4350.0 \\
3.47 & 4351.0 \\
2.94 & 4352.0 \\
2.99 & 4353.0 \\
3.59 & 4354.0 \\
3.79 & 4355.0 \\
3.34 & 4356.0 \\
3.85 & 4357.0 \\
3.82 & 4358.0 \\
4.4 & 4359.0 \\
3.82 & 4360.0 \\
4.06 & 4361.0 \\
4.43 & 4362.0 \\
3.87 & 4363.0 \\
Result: 5.3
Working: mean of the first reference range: 3.82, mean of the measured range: 3.9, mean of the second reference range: 5.38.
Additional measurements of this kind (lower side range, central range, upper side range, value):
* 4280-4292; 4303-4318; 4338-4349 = 1.8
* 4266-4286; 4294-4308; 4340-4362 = 0.9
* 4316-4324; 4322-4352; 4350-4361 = -3.9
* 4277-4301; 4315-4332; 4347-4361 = -0.8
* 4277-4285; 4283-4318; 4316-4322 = 2.3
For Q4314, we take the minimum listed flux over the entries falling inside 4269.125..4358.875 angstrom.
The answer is 2.67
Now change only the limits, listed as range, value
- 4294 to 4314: 3.18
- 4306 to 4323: 3.19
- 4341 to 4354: 2.89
